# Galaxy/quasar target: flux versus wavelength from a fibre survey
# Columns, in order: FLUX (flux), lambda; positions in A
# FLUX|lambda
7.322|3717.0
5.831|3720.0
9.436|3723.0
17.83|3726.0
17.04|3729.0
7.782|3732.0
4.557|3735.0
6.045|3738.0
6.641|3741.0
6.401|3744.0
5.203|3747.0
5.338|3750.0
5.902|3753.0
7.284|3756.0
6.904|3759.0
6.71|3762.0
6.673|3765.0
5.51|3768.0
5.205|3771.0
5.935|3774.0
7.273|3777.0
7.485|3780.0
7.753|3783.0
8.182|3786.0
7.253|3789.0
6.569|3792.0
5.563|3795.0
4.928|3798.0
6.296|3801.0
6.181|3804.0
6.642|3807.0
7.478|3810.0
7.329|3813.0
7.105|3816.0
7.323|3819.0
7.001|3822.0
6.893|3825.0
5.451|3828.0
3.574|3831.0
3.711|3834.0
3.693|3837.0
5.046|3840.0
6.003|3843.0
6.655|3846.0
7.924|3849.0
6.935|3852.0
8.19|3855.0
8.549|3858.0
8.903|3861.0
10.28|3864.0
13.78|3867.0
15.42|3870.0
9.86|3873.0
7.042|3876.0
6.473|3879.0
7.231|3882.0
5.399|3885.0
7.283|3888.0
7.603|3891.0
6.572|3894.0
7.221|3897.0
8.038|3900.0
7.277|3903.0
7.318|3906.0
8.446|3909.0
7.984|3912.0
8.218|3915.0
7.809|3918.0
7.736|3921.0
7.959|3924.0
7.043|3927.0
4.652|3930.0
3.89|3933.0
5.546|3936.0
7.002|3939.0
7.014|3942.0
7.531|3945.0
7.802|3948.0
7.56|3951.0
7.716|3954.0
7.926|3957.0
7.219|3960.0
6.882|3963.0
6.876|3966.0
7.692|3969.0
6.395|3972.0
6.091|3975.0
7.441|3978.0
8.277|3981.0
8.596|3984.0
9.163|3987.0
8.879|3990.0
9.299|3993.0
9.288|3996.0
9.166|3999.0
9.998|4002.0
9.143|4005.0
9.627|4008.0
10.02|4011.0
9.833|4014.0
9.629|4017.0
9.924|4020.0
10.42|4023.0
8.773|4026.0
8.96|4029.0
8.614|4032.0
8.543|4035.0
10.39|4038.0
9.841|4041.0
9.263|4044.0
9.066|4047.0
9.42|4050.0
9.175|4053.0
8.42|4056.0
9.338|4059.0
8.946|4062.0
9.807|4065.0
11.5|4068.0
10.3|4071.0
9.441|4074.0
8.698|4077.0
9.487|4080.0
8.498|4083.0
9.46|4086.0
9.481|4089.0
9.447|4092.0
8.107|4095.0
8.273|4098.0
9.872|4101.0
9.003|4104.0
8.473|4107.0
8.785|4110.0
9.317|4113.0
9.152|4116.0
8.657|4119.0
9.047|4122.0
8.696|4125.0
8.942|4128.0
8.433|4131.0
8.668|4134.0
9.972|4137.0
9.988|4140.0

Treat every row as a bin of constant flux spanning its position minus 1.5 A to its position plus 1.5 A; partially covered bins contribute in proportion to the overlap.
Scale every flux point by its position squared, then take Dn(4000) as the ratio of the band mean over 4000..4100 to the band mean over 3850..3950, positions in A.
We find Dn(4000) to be 1.30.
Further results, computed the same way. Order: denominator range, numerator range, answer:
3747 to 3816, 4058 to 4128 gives 1.65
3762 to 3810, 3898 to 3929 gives 1.26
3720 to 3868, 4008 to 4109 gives 1.50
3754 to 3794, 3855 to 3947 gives 1.23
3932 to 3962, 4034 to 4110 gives 1.42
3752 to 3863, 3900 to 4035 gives 1.33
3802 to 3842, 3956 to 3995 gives 1.41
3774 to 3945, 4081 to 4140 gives 1.42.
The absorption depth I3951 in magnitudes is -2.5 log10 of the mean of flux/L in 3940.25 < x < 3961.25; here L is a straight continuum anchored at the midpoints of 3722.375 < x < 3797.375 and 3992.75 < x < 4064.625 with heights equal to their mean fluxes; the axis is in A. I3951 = 0.17 mag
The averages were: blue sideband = 7.41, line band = 7.54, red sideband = 9.39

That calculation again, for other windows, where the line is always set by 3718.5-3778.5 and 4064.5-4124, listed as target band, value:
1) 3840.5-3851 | 0.19 mag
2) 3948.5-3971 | 0.16 mag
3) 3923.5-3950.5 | 0.29 mag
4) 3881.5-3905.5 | 0.16 mag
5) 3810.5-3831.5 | 0.19 mag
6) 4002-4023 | -0.11 mag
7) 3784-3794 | 0.06 mag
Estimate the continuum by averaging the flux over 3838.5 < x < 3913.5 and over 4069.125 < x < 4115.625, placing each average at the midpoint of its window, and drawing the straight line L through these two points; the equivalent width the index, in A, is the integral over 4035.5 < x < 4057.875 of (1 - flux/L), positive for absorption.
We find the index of -1.1 A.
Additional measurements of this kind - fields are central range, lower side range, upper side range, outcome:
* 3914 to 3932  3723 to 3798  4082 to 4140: 2.22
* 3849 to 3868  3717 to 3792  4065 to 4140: -2.87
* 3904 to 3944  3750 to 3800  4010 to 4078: 5.76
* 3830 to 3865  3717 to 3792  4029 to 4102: 6.23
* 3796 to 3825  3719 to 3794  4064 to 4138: 3.93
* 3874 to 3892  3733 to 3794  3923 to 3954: -0.90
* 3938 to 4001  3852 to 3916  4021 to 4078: 7.85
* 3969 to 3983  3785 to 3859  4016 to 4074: 2.23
